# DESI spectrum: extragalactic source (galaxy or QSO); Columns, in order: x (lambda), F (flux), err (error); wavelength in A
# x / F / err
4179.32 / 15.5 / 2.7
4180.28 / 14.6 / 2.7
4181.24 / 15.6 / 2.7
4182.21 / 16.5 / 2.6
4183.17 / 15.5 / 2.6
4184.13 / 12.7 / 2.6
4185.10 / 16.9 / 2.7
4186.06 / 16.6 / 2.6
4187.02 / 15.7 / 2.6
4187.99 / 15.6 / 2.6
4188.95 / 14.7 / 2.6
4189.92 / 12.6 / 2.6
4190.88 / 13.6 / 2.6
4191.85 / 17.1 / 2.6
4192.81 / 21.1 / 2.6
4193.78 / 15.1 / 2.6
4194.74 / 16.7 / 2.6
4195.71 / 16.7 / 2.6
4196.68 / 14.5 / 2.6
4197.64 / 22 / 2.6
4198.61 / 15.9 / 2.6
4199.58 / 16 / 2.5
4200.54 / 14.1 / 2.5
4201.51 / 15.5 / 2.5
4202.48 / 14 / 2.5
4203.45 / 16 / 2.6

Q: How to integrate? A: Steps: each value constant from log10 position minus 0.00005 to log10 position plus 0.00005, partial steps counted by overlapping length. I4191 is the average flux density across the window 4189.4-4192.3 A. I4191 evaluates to 14.4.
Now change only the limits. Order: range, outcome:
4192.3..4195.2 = 17.7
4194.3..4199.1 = 17.1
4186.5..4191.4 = 14.5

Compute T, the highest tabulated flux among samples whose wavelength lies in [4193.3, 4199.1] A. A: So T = 22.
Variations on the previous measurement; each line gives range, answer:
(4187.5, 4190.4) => 15.6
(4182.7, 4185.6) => 16.9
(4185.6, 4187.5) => 16.6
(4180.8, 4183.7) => 16.5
